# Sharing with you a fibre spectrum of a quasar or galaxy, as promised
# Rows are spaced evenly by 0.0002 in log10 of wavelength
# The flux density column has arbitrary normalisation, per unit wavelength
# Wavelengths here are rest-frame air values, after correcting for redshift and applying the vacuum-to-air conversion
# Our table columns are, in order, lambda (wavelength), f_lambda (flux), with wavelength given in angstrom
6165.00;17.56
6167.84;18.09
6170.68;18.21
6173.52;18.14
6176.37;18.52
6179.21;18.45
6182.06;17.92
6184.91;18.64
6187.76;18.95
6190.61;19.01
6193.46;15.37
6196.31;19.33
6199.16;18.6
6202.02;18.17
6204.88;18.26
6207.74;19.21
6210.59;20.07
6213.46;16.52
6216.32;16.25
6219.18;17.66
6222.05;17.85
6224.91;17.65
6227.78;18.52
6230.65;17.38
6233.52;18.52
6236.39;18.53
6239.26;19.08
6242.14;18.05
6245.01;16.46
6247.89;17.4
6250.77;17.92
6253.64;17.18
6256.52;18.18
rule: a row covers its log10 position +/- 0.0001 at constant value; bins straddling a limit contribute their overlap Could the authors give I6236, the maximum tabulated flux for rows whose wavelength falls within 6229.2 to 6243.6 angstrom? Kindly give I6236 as 19.08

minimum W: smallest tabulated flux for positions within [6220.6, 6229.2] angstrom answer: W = 17.65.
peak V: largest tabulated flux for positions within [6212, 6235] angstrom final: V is 18.52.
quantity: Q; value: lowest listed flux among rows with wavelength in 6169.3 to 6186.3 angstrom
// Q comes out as 17.92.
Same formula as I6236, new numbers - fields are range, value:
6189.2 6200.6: 19.33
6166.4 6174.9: 18.21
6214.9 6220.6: 17.66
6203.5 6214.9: 20.07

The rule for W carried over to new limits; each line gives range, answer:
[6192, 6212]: 15.37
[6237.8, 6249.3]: 16.46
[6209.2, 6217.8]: 16.25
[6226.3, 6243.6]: 17.38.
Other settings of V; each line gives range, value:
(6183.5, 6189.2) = 18.95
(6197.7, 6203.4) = 18.6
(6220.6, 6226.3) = 17.85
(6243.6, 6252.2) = 17.92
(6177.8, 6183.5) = 18.45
